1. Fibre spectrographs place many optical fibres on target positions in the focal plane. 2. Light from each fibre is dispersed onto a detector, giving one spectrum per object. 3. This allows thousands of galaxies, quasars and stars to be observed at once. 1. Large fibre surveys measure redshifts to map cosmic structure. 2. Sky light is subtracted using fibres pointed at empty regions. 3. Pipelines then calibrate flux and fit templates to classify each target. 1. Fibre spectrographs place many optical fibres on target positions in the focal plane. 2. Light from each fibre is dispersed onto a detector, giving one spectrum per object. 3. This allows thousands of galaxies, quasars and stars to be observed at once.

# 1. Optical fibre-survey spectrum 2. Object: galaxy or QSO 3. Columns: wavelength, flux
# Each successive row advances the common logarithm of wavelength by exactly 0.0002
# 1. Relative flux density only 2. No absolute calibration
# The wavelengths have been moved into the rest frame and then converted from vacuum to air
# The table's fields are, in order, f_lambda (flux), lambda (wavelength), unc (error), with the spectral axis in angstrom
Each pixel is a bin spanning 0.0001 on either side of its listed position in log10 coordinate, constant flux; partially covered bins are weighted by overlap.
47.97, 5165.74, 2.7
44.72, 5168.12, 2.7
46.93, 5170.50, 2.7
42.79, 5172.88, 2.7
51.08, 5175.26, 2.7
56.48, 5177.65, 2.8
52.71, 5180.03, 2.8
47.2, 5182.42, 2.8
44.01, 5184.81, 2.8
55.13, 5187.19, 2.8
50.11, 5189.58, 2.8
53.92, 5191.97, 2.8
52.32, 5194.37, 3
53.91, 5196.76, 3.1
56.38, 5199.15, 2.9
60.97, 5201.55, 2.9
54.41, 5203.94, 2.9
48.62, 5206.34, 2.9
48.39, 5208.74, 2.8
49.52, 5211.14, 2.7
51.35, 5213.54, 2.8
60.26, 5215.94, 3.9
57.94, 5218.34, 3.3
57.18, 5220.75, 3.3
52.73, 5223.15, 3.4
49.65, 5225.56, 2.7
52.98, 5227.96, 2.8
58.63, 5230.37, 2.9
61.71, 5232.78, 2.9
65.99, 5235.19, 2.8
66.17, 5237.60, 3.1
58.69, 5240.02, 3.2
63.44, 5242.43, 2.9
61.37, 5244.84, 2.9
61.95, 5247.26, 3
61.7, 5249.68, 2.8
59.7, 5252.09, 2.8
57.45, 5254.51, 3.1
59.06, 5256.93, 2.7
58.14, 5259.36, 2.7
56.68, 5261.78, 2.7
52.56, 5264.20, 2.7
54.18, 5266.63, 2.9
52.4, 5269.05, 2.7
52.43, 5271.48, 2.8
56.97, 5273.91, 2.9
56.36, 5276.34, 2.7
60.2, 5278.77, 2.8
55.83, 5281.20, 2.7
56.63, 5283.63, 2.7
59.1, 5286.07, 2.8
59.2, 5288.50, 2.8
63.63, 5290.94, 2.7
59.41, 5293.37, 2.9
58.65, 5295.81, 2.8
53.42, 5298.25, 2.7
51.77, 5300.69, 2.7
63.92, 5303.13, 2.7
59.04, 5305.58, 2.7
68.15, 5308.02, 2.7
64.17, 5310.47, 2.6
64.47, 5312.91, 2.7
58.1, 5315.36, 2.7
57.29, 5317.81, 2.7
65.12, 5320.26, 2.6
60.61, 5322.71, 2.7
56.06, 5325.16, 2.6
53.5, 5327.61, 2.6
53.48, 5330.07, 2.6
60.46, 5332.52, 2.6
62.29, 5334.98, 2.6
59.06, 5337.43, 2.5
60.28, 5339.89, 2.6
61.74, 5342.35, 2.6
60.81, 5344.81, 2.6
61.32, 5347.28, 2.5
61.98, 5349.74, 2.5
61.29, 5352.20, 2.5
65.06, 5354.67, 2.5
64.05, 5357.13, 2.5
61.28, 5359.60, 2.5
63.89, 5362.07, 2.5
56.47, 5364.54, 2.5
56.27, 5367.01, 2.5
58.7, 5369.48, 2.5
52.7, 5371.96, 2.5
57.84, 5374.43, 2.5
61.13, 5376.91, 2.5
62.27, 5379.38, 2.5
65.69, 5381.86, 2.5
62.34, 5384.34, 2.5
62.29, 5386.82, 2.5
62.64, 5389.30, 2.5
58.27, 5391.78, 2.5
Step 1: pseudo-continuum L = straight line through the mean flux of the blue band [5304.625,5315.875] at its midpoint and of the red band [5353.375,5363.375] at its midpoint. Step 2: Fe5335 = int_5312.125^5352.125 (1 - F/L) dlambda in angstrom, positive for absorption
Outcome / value 2.2 angstrom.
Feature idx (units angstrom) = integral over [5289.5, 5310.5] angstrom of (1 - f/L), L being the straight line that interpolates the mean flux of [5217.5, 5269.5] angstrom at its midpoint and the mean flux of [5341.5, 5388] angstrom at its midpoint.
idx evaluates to -0.2 angstrom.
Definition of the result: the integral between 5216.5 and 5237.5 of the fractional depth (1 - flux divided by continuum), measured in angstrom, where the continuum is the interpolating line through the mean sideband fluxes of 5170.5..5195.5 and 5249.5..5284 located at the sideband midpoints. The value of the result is -1.6 angstrom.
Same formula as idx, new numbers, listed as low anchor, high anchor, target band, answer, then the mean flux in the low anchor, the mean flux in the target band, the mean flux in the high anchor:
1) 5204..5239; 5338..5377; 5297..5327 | -0.7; 55.8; 60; 60.2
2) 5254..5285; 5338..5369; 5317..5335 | 0.3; 56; 58.4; 61.1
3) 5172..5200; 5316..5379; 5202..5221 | -0.3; 51.4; 53.6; 59.7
